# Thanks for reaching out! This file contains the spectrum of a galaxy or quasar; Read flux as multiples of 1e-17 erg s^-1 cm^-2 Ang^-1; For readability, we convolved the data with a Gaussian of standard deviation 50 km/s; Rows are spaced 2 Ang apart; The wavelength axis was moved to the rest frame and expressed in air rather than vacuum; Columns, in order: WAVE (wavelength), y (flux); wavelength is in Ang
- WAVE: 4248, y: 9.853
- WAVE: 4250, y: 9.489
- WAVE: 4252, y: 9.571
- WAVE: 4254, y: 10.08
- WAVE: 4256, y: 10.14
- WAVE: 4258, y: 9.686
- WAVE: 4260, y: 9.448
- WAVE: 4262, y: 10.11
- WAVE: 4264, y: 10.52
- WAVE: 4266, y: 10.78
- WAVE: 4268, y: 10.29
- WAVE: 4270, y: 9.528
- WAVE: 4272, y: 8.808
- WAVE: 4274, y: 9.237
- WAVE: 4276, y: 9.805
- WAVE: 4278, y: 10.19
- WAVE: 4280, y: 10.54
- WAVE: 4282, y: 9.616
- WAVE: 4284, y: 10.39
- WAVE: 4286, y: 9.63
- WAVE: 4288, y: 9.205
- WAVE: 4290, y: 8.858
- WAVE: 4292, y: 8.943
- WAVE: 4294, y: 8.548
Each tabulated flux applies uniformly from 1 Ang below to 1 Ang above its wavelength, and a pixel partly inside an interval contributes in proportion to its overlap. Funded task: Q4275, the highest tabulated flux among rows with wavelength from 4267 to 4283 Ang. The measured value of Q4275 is 10.54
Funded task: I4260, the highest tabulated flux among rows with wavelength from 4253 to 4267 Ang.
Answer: 10.78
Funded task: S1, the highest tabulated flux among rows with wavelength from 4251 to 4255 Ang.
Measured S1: 10.08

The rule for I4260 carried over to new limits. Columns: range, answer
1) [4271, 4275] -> 9.237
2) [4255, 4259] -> 10.14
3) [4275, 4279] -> 10.19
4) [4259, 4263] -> 10.11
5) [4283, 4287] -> 10.39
